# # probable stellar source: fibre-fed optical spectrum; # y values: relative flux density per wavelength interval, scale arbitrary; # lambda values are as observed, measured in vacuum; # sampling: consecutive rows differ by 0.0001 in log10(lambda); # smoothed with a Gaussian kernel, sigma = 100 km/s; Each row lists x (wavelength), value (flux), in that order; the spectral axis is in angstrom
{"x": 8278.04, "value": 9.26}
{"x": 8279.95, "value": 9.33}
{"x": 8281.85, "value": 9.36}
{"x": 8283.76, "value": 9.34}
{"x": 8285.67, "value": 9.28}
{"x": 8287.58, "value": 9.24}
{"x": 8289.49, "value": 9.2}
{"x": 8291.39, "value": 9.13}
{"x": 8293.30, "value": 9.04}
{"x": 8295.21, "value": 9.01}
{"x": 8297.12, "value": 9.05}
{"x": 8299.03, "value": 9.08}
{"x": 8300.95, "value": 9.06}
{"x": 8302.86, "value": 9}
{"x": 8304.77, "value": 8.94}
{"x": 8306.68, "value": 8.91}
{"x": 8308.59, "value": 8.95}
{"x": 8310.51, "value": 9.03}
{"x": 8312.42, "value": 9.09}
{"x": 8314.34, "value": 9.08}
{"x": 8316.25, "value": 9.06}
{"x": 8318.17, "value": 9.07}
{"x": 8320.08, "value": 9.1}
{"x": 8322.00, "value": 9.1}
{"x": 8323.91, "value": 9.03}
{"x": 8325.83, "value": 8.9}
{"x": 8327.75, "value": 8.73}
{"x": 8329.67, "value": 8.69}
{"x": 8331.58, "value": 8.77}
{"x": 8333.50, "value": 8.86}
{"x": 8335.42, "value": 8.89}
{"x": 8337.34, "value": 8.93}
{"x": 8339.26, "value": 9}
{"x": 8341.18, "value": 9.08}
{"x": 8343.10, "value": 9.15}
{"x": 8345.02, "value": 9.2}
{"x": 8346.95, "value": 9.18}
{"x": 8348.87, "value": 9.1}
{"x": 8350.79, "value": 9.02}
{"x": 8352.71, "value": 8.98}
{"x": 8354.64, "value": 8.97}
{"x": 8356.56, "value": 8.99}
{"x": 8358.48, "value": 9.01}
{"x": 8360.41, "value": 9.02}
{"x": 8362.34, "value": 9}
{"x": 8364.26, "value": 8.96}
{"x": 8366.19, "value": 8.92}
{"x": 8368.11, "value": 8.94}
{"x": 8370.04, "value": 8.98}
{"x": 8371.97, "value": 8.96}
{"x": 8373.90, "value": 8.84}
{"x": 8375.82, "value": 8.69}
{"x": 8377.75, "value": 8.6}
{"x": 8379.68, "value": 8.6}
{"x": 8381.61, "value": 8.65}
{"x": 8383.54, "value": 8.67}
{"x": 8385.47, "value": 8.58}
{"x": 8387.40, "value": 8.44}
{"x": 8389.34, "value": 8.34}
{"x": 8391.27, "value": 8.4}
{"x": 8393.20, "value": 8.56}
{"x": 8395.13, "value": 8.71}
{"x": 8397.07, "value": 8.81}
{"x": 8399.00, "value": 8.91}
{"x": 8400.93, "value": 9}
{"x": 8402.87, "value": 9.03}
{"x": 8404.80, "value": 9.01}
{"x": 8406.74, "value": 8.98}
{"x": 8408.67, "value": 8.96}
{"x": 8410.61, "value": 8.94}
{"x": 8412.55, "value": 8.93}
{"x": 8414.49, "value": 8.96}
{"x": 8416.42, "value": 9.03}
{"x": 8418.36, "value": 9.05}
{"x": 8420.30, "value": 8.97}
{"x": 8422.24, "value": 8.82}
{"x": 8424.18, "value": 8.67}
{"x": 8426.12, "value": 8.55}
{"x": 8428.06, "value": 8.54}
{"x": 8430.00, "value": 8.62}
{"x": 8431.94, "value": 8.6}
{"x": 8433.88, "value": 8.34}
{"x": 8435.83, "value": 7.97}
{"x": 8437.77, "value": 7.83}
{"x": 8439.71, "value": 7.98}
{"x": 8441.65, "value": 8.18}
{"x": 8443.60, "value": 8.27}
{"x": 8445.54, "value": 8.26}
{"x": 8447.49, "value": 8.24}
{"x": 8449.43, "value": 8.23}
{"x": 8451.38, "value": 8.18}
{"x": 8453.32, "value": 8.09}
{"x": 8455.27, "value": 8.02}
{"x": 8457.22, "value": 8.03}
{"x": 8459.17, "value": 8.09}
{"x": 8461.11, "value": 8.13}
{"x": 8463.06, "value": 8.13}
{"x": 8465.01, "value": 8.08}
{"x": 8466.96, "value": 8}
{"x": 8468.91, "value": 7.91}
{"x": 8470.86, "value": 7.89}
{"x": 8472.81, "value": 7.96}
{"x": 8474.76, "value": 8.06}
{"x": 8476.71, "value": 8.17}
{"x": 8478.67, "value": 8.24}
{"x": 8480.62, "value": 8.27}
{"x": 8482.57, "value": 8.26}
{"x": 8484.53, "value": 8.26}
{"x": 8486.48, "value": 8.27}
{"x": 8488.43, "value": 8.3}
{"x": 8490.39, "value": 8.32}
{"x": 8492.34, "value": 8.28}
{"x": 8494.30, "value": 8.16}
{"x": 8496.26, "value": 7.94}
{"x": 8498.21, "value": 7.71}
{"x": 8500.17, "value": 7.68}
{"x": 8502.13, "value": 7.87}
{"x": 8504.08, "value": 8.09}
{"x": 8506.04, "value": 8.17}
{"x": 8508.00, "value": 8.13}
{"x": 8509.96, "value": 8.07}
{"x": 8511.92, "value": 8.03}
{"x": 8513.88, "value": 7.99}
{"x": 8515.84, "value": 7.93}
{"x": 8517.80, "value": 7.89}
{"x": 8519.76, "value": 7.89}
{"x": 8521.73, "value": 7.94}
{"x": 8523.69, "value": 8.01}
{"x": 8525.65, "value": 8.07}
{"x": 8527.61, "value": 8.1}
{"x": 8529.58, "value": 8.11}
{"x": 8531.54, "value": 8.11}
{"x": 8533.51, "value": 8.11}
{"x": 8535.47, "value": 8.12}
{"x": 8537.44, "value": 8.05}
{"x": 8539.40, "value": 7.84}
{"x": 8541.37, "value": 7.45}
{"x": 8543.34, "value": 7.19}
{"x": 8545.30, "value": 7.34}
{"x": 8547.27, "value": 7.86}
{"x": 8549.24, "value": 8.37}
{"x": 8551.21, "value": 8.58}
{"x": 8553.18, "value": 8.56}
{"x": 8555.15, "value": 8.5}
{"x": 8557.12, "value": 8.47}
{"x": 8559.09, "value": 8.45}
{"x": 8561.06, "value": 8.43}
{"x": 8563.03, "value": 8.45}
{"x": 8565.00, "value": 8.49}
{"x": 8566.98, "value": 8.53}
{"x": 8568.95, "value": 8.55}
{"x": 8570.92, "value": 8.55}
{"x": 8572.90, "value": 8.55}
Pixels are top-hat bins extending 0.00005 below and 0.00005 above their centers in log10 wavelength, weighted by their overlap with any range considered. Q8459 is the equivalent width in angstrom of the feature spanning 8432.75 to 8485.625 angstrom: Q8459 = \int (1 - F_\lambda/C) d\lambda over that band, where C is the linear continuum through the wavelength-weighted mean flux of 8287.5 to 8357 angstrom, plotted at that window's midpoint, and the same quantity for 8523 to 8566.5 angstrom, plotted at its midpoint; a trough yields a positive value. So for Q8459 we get 2.2 angstrom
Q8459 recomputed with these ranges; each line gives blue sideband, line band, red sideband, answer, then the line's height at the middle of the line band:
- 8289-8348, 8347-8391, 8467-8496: -0.43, 8.74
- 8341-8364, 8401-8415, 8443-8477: -0.68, 8.56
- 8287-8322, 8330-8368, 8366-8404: -0.51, 8.88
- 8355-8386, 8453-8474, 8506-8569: 1.01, 8.43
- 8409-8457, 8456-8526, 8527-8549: 0.58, 8.13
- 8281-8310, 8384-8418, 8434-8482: -1.42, 8.45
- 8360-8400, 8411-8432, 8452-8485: -0.92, 8.44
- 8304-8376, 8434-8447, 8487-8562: 0.57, 8.48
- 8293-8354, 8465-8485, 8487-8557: 0.39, 8.26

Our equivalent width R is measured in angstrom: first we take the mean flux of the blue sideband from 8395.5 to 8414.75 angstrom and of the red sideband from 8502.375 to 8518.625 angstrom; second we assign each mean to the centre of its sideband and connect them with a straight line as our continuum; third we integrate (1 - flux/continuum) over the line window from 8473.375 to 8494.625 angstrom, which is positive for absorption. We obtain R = 0.1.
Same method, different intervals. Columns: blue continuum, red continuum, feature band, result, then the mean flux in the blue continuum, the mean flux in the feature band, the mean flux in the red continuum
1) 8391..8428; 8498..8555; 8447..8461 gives 0.66 angstrom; 8.86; 8.13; 7.99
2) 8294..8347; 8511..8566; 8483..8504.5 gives 0.48 angstrom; 8.99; 8.09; 8.08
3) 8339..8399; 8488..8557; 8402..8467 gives 0.25 angstrom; 8.85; 8.47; 8.02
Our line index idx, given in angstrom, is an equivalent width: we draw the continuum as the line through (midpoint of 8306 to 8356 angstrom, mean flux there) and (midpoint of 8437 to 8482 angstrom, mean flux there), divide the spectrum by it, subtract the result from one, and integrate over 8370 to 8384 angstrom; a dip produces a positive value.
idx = -0.1 angstrom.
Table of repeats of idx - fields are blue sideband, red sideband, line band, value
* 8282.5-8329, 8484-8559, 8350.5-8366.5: -0.3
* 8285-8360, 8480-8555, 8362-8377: -0.2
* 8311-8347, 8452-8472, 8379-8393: 0.1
